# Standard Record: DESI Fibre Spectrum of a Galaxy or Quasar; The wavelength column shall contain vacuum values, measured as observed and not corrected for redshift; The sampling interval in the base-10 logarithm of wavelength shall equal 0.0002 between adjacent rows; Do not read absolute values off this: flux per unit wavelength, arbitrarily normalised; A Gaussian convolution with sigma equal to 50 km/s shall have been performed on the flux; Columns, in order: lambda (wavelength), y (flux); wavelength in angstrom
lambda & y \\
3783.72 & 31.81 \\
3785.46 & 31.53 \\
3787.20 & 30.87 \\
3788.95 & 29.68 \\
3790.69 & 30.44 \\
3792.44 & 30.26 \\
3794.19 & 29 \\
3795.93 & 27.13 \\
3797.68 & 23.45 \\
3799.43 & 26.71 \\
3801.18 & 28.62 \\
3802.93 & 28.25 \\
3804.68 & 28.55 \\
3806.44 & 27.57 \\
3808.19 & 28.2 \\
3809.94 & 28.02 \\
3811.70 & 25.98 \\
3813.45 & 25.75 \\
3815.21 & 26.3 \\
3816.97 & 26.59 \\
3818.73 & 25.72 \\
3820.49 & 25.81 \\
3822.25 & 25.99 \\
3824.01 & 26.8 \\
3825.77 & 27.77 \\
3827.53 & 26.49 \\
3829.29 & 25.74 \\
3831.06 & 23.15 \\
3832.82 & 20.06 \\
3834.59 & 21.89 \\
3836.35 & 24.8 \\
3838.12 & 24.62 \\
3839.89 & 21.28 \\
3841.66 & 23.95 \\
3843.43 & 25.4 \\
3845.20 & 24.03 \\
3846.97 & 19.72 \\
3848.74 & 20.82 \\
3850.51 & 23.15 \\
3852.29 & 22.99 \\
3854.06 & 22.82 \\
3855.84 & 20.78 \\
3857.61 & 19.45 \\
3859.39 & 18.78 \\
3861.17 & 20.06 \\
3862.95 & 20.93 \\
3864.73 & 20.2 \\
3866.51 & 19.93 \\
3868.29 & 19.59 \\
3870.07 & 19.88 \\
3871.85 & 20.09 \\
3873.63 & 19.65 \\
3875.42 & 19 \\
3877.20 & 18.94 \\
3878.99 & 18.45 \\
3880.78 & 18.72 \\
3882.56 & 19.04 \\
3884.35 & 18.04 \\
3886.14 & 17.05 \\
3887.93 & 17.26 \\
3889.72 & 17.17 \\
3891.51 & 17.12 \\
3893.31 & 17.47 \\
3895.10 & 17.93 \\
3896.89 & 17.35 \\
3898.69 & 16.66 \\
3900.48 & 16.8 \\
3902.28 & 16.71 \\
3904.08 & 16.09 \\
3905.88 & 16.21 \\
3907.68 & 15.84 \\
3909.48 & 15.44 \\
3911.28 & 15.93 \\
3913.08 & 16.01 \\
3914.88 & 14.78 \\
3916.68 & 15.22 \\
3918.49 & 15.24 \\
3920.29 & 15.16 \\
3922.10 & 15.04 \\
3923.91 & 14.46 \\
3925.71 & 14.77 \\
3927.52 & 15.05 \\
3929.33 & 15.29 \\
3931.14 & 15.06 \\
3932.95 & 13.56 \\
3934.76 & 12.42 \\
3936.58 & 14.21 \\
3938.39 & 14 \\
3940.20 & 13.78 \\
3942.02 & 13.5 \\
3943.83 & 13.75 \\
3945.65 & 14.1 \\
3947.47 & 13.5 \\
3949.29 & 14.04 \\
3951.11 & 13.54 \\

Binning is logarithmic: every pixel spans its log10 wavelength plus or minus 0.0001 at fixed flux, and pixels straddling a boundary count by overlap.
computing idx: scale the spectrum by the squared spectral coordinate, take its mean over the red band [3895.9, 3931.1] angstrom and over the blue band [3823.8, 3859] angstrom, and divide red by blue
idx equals 0.70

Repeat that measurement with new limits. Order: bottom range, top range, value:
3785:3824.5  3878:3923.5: 0.63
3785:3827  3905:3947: 0.57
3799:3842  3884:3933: 0.65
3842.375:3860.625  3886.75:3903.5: 0.80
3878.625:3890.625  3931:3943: 0.78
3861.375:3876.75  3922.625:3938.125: 0.74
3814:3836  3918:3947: 0.60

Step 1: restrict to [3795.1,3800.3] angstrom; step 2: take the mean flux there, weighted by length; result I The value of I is 25.7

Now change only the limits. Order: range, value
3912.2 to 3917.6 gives 15.3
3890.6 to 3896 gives 17.5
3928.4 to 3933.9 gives 14.6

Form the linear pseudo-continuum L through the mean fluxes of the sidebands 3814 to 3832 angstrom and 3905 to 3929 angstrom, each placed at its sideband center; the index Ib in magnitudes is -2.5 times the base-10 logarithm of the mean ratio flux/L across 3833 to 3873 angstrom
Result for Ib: 0.051 mag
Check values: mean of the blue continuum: 26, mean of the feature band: 21.6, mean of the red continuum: 15.3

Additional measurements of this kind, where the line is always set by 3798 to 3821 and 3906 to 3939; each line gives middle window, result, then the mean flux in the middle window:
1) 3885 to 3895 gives 0.07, 17.3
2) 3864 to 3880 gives 0.04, 19.5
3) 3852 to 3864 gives 0.06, 20.7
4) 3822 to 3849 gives 0.01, 23.9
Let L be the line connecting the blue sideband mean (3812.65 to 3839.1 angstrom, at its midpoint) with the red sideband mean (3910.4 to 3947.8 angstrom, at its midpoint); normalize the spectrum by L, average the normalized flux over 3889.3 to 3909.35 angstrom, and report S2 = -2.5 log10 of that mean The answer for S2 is 0.051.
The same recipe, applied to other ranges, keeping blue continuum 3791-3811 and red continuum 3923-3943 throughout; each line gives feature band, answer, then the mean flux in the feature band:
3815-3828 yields -0.03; 26.4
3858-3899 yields 0.06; 18.7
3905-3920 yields 0.05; 15.6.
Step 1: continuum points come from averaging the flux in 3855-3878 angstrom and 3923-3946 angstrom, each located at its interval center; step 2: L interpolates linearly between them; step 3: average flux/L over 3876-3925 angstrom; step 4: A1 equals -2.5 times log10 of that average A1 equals 0.02 mag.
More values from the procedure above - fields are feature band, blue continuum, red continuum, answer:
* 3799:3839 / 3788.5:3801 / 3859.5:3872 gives -0.030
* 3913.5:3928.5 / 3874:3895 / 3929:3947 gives 0.016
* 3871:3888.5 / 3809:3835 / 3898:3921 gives 0.029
